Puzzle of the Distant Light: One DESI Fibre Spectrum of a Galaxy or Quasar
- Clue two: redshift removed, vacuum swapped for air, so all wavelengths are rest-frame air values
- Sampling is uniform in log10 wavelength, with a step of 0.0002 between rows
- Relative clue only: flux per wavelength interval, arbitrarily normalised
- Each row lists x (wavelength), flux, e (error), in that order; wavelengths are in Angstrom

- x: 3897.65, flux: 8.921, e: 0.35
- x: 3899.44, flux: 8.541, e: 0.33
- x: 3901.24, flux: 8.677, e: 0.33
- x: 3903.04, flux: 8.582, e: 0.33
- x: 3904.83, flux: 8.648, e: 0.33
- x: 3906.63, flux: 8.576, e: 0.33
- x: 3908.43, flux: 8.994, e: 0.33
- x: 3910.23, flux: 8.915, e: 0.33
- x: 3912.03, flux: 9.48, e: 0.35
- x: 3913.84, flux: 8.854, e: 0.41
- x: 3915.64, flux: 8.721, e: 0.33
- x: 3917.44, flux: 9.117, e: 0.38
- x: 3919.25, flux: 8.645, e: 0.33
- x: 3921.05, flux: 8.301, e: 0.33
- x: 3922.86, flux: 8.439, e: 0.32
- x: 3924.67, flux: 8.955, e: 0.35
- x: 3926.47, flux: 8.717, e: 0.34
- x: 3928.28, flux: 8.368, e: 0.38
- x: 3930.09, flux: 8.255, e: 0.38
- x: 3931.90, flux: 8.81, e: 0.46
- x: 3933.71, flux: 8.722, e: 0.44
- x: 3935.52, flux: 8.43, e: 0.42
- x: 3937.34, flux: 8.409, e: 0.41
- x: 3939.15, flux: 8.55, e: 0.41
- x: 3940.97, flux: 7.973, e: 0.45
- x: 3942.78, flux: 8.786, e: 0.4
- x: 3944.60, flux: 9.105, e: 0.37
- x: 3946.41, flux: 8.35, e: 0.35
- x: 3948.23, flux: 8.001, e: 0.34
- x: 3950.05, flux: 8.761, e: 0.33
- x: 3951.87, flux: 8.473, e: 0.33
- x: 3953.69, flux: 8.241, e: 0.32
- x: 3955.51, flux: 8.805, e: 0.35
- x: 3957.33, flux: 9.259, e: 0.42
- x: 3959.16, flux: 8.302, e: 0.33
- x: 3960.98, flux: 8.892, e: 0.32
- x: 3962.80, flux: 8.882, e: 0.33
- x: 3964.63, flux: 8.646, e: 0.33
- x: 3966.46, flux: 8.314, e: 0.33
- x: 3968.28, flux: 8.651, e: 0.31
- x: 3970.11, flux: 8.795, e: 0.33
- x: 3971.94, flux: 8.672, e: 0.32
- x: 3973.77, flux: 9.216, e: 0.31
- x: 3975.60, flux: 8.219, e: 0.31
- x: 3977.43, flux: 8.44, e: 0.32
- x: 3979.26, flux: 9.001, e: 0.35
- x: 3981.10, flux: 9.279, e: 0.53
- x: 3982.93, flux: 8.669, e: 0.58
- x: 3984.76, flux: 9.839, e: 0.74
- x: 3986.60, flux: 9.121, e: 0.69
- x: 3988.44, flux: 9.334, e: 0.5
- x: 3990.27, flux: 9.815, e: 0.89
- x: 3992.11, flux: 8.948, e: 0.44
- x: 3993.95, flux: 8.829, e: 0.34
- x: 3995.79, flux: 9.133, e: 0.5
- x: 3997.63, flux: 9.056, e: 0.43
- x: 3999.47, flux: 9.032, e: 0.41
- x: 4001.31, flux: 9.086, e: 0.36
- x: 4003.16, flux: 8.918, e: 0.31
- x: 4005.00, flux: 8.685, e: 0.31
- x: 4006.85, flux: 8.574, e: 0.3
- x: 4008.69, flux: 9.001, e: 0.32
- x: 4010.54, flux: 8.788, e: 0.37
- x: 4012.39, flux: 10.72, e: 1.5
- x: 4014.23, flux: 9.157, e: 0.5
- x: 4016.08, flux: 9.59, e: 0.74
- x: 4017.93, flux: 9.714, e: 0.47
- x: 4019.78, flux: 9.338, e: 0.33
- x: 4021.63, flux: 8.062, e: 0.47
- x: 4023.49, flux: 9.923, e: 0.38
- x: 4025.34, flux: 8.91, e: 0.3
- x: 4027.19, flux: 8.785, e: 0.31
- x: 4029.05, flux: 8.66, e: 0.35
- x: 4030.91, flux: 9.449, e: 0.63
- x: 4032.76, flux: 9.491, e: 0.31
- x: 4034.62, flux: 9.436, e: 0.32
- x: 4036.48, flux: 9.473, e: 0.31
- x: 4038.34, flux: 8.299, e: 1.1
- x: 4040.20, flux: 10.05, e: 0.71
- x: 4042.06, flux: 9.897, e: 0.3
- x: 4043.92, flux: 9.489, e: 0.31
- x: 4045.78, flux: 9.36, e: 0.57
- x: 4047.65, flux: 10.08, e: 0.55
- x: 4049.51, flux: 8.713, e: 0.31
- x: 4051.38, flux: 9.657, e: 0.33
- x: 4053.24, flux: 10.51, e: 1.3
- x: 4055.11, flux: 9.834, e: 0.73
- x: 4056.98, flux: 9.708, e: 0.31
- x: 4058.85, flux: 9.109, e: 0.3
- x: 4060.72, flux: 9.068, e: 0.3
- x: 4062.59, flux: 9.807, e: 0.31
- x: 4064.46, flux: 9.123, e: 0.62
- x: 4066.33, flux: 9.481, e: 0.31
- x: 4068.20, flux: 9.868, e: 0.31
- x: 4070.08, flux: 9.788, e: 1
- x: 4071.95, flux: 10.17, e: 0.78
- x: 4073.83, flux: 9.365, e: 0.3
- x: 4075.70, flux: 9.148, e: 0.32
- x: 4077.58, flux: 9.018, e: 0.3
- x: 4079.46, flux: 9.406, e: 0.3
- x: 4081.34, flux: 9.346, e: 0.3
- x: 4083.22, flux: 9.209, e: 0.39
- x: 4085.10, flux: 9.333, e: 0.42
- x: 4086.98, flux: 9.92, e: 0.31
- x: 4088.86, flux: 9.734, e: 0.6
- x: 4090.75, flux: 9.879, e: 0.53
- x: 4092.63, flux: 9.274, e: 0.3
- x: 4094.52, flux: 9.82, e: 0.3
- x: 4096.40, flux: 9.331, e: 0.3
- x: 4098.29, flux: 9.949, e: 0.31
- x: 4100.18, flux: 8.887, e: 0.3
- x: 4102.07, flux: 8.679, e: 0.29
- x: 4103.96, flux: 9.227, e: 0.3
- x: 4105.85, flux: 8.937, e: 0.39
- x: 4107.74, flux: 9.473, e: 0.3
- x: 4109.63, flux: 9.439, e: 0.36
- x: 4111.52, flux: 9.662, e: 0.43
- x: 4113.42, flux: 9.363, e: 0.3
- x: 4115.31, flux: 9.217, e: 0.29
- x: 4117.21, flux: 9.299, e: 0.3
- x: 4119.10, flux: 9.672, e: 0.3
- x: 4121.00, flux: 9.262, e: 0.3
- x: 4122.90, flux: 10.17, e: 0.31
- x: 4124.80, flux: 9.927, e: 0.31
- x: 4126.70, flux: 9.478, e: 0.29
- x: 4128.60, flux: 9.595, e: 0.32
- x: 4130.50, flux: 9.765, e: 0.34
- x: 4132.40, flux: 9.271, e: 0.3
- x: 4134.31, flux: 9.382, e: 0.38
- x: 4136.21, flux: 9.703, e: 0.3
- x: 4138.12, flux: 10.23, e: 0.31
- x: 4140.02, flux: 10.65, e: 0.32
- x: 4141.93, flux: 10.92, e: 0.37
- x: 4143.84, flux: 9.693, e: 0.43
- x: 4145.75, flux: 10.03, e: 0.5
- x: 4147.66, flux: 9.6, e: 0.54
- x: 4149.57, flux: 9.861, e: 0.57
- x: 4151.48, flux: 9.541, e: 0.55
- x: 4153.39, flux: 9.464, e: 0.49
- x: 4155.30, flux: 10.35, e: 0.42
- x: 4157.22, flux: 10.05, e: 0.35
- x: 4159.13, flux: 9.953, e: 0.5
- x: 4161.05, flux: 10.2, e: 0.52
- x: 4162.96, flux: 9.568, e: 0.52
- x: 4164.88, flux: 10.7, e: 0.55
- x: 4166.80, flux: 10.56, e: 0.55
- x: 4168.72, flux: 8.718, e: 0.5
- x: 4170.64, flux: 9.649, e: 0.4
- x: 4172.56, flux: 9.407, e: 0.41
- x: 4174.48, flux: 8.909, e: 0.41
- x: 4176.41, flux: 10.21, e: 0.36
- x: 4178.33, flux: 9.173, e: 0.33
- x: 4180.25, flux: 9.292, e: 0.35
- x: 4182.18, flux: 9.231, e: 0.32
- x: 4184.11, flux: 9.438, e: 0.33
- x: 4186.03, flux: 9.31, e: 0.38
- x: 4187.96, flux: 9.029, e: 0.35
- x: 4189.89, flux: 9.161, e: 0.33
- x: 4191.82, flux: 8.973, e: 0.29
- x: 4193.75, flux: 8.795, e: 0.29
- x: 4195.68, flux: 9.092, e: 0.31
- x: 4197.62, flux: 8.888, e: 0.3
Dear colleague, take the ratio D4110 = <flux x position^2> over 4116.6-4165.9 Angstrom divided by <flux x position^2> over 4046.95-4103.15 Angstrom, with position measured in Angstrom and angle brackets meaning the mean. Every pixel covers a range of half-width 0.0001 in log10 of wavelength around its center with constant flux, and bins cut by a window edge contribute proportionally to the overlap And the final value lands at 1.07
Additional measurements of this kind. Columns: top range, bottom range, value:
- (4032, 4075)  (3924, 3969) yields 1.17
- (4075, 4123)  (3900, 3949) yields 1.19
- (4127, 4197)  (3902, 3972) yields 1.25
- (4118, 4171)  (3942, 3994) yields 1.22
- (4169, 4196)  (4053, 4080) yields 1.03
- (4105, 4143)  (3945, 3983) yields 1.21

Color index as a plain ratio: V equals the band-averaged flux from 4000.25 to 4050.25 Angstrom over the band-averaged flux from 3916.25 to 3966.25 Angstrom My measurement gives 1.08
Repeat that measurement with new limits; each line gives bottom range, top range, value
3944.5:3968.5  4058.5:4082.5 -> 1.10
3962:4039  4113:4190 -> 1.07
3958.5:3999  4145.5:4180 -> 1.09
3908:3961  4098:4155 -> 1.11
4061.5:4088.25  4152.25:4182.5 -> 1.02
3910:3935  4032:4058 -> 1.10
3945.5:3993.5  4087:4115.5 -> 1.07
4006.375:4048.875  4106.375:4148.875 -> 1.04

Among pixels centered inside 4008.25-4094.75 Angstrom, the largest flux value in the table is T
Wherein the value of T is 10.72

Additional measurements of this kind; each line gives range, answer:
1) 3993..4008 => 9.133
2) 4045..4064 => 10.51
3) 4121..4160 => 10.92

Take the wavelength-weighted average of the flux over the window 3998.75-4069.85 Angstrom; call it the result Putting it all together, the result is 9.34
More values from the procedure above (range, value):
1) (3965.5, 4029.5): 9.04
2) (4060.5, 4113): 9.44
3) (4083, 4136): 9.48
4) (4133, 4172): 9.93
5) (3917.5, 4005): 8.76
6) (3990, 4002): 9.09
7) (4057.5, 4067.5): 9.35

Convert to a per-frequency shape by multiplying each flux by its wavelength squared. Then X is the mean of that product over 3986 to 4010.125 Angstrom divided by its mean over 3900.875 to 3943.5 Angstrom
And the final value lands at 1.08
